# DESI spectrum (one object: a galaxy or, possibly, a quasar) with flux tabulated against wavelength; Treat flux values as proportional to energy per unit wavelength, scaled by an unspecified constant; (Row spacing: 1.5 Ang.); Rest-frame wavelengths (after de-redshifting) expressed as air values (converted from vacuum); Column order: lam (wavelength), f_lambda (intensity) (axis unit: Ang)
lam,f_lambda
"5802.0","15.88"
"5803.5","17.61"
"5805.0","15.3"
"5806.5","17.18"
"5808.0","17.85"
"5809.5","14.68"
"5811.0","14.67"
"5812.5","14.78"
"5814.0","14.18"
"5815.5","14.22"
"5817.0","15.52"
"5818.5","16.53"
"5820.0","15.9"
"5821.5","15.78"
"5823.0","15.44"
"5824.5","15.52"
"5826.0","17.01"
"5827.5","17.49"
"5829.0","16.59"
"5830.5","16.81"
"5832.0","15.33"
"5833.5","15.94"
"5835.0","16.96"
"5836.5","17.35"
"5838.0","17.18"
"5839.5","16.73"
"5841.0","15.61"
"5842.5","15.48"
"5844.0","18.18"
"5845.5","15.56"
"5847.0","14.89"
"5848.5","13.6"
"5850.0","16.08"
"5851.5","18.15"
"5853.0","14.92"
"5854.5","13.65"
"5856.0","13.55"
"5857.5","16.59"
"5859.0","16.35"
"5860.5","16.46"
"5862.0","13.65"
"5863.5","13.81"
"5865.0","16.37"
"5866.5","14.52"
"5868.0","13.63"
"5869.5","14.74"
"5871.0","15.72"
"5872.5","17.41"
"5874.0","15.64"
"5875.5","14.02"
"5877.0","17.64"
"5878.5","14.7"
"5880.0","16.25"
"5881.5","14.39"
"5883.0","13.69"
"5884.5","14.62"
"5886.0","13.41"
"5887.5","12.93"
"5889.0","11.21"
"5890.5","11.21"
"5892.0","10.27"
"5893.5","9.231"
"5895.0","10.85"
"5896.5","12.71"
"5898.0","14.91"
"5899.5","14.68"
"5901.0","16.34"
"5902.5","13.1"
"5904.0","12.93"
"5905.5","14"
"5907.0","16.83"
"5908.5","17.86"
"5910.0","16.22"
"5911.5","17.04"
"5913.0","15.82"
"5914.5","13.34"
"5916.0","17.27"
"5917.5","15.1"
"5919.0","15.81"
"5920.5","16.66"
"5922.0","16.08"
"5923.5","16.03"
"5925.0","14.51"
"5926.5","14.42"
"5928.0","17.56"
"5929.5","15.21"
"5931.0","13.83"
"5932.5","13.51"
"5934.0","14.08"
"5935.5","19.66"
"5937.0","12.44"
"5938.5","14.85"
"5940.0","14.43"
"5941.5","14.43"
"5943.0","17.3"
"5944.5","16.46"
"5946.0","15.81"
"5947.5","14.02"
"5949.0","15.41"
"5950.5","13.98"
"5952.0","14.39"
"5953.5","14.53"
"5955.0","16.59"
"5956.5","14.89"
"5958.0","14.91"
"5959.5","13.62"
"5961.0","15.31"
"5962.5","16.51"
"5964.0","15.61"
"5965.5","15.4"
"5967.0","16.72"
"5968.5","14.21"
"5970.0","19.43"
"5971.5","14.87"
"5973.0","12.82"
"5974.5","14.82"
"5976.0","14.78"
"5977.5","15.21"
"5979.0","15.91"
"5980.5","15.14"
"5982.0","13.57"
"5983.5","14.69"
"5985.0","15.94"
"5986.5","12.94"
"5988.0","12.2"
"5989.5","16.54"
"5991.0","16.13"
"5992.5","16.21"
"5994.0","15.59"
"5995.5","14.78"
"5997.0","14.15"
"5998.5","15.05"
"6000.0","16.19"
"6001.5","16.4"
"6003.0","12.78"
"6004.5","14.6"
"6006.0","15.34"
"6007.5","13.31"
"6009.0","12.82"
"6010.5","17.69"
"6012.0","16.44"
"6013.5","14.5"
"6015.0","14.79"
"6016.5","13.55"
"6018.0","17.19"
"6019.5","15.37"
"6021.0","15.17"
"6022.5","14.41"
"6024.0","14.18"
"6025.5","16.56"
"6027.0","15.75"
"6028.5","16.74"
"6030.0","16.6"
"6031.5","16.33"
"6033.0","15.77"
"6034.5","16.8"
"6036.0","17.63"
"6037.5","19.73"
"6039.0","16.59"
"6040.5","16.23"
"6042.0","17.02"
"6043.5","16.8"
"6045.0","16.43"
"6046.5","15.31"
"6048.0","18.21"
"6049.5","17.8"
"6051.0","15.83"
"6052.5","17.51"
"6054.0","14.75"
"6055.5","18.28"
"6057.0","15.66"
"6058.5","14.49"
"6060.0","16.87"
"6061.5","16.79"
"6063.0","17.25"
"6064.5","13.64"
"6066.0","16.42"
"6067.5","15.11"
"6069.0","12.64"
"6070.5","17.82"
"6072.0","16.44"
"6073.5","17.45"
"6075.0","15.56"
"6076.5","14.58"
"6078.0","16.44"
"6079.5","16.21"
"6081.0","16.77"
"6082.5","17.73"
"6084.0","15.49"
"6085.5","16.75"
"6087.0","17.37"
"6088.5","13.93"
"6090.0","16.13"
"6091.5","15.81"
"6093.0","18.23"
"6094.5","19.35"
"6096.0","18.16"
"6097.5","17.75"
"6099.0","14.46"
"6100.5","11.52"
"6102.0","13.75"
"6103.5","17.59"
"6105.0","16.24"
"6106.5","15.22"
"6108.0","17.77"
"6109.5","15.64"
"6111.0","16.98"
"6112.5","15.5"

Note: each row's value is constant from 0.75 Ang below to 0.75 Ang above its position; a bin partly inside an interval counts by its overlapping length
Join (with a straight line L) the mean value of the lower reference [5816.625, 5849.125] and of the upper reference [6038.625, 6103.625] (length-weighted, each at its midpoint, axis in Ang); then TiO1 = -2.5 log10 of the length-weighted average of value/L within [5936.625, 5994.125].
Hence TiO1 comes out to 0.076 mag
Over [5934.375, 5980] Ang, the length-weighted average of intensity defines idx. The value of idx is 15.3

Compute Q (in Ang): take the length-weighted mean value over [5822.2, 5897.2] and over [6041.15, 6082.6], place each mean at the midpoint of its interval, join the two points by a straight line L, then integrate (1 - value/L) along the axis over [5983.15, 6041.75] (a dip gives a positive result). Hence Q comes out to 1.7 Ang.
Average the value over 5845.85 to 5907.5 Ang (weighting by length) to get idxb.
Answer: 14.4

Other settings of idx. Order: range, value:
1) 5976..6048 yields 15.5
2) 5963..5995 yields 15.2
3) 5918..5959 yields 15.2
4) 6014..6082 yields 16.2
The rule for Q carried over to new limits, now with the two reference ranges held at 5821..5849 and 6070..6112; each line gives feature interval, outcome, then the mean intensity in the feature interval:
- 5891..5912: 2.9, 14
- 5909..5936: 1.0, 15.7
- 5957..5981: 1.4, 15.3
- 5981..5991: 1.1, 14.5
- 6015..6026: 0.8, 15.1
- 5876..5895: 3.5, 13.2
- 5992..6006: 1.0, 15.1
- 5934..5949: 0.8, 15.4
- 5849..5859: 0.4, 15.5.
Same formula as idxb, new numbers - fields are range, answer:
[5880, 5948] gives 14.6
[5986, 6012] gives 14.9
